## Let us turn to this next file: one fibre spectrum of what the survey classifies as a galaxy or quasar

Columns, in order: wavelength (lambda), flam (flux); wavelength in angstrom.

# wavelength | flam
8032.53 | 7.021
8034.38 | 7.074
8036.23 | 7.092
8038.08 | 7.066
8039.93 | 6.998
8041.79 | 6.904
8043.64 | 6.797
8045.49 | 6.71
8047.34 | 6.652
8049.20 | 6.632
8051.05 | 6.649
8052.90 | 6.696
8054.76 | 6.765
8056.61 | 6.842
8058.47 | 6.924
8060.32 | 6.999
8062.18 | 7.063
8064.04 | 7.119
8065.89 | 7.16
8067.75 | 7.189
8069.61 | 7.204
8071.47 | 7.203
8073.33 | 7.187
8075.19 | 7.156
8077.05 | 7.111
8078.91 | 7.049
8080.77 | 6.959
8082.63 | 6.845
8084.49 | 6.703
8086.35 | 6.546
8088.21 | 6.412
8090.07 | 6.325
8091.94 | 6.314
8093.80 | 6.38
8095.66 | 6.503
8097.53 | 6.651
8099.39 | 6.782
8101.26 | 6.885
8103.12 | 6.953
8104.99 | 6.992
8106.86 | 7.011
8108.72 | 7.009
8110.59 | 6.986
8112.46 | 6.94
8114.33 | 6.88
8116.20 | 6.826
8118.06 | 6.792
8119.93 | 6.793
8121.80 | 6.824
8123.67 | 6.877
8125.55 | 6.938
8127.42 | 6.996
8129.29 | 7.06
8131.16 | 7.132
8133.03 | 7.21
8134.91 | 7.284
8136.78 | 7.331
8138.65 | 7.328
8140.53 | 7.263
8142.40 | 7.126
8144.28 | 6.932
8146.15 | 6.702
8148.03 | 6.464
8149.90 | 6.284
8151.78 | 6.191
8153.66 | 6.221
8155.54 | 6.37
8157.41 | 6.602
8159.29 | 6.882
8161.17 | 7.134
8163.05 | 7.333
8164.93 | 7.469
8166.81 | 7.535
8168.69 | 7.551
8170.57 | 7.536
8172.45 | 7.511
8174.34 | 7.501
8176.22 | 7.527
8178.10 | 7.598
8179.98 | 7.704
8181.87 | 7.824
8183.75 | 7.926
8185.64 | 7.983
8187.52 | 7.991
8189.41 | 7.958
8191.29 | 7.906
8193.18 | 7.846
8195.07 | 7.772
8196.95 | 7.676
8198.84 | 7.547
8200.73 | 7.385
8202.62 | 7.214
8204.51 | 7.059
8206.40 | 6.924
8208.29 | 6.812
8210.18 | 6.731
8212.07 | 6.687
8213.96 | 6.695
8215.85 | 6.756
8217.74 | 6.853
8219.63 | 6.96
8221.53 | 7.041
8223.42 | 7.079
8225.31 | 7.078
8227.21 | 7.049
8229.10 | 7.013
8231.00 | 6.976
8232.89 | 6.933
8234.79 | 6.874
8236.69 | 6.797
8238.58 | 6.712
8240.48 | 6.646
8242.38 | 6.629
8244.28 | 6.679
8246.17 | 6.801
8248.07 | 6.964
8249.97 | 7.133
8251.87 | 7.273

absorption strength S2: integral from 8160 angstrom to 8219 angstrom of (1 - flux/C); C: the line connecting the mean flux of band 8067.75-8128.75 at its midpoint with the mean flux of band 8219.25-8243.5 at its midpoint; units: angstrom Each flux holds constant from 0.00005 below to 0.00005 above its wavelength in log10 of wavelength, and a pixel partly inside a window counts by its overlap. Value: -4.52 angstrom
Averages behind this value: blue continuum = 6.85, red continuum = 6.9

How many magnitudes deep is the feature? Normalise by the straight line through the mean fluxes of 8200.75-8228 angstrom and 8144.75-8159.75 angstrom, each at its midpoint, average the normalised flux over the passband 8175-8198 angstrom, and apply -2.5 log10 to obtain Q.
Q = -0.161 mag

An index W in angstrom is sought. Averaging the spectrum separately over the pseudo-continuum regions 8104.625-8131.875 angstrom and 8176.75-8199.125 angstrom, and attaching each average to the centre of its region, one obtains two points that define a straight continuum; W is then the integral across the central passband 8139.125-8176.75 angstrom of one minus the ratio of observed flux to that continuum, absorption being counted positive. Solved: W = 2.2 angstrom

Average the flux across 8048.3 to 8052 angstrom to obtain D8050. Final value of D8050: 6.65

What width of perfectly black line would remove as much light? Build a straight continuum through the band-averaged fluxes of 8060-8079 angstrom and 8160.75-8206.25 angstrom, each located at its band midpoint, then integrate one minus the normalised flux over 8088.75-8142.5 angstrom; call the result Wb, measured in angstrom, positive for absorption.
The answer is 3.1 angstrom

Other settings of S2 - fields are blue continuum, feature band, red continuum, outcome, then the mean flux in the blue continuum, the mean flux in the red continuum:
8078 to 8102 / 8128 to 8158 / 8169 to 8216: 0.89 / 6.64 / 7.46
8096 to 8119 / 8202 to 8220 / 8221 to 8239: 0.23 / 6.88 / 6.96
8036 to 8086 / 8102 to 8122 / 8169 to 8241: 0.42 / 6.94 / 7.27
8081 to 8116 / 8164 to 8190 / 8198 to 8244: -3.12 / 6.74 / 6.93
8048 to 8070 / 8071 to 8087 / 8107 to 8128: -0.13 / 6.93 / 6.9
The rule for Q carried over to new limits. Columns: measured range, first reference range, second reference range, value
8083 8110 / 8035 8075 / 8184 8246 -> 0.05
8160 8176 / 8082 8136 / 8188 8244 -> -0.07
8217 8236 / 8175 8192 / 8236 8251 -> 0.02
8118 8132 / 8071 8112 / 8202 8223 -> -0.02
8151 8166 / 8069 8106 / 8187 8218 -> 0.05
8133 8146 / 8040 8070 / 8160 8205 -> 0.03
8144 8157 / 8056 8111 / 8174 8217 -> 0.12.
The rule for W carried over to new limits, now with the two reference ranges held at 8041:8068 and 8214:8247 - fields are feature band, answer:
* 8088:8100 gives 0.7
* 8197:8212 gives -0.5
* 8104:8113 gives -0.2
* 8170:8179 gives -0.9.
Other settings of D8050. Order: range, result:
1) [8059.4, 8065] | 7.06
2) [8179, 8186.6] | 7.86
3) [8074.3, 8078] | 7.13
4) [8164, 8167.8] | 7.5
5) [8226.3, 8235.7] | 6.97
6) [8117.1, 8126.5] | 6.85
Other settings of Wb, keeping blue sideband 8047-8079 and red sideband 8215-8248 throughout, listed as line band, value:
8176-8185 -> -1.1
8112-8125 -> 0.2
